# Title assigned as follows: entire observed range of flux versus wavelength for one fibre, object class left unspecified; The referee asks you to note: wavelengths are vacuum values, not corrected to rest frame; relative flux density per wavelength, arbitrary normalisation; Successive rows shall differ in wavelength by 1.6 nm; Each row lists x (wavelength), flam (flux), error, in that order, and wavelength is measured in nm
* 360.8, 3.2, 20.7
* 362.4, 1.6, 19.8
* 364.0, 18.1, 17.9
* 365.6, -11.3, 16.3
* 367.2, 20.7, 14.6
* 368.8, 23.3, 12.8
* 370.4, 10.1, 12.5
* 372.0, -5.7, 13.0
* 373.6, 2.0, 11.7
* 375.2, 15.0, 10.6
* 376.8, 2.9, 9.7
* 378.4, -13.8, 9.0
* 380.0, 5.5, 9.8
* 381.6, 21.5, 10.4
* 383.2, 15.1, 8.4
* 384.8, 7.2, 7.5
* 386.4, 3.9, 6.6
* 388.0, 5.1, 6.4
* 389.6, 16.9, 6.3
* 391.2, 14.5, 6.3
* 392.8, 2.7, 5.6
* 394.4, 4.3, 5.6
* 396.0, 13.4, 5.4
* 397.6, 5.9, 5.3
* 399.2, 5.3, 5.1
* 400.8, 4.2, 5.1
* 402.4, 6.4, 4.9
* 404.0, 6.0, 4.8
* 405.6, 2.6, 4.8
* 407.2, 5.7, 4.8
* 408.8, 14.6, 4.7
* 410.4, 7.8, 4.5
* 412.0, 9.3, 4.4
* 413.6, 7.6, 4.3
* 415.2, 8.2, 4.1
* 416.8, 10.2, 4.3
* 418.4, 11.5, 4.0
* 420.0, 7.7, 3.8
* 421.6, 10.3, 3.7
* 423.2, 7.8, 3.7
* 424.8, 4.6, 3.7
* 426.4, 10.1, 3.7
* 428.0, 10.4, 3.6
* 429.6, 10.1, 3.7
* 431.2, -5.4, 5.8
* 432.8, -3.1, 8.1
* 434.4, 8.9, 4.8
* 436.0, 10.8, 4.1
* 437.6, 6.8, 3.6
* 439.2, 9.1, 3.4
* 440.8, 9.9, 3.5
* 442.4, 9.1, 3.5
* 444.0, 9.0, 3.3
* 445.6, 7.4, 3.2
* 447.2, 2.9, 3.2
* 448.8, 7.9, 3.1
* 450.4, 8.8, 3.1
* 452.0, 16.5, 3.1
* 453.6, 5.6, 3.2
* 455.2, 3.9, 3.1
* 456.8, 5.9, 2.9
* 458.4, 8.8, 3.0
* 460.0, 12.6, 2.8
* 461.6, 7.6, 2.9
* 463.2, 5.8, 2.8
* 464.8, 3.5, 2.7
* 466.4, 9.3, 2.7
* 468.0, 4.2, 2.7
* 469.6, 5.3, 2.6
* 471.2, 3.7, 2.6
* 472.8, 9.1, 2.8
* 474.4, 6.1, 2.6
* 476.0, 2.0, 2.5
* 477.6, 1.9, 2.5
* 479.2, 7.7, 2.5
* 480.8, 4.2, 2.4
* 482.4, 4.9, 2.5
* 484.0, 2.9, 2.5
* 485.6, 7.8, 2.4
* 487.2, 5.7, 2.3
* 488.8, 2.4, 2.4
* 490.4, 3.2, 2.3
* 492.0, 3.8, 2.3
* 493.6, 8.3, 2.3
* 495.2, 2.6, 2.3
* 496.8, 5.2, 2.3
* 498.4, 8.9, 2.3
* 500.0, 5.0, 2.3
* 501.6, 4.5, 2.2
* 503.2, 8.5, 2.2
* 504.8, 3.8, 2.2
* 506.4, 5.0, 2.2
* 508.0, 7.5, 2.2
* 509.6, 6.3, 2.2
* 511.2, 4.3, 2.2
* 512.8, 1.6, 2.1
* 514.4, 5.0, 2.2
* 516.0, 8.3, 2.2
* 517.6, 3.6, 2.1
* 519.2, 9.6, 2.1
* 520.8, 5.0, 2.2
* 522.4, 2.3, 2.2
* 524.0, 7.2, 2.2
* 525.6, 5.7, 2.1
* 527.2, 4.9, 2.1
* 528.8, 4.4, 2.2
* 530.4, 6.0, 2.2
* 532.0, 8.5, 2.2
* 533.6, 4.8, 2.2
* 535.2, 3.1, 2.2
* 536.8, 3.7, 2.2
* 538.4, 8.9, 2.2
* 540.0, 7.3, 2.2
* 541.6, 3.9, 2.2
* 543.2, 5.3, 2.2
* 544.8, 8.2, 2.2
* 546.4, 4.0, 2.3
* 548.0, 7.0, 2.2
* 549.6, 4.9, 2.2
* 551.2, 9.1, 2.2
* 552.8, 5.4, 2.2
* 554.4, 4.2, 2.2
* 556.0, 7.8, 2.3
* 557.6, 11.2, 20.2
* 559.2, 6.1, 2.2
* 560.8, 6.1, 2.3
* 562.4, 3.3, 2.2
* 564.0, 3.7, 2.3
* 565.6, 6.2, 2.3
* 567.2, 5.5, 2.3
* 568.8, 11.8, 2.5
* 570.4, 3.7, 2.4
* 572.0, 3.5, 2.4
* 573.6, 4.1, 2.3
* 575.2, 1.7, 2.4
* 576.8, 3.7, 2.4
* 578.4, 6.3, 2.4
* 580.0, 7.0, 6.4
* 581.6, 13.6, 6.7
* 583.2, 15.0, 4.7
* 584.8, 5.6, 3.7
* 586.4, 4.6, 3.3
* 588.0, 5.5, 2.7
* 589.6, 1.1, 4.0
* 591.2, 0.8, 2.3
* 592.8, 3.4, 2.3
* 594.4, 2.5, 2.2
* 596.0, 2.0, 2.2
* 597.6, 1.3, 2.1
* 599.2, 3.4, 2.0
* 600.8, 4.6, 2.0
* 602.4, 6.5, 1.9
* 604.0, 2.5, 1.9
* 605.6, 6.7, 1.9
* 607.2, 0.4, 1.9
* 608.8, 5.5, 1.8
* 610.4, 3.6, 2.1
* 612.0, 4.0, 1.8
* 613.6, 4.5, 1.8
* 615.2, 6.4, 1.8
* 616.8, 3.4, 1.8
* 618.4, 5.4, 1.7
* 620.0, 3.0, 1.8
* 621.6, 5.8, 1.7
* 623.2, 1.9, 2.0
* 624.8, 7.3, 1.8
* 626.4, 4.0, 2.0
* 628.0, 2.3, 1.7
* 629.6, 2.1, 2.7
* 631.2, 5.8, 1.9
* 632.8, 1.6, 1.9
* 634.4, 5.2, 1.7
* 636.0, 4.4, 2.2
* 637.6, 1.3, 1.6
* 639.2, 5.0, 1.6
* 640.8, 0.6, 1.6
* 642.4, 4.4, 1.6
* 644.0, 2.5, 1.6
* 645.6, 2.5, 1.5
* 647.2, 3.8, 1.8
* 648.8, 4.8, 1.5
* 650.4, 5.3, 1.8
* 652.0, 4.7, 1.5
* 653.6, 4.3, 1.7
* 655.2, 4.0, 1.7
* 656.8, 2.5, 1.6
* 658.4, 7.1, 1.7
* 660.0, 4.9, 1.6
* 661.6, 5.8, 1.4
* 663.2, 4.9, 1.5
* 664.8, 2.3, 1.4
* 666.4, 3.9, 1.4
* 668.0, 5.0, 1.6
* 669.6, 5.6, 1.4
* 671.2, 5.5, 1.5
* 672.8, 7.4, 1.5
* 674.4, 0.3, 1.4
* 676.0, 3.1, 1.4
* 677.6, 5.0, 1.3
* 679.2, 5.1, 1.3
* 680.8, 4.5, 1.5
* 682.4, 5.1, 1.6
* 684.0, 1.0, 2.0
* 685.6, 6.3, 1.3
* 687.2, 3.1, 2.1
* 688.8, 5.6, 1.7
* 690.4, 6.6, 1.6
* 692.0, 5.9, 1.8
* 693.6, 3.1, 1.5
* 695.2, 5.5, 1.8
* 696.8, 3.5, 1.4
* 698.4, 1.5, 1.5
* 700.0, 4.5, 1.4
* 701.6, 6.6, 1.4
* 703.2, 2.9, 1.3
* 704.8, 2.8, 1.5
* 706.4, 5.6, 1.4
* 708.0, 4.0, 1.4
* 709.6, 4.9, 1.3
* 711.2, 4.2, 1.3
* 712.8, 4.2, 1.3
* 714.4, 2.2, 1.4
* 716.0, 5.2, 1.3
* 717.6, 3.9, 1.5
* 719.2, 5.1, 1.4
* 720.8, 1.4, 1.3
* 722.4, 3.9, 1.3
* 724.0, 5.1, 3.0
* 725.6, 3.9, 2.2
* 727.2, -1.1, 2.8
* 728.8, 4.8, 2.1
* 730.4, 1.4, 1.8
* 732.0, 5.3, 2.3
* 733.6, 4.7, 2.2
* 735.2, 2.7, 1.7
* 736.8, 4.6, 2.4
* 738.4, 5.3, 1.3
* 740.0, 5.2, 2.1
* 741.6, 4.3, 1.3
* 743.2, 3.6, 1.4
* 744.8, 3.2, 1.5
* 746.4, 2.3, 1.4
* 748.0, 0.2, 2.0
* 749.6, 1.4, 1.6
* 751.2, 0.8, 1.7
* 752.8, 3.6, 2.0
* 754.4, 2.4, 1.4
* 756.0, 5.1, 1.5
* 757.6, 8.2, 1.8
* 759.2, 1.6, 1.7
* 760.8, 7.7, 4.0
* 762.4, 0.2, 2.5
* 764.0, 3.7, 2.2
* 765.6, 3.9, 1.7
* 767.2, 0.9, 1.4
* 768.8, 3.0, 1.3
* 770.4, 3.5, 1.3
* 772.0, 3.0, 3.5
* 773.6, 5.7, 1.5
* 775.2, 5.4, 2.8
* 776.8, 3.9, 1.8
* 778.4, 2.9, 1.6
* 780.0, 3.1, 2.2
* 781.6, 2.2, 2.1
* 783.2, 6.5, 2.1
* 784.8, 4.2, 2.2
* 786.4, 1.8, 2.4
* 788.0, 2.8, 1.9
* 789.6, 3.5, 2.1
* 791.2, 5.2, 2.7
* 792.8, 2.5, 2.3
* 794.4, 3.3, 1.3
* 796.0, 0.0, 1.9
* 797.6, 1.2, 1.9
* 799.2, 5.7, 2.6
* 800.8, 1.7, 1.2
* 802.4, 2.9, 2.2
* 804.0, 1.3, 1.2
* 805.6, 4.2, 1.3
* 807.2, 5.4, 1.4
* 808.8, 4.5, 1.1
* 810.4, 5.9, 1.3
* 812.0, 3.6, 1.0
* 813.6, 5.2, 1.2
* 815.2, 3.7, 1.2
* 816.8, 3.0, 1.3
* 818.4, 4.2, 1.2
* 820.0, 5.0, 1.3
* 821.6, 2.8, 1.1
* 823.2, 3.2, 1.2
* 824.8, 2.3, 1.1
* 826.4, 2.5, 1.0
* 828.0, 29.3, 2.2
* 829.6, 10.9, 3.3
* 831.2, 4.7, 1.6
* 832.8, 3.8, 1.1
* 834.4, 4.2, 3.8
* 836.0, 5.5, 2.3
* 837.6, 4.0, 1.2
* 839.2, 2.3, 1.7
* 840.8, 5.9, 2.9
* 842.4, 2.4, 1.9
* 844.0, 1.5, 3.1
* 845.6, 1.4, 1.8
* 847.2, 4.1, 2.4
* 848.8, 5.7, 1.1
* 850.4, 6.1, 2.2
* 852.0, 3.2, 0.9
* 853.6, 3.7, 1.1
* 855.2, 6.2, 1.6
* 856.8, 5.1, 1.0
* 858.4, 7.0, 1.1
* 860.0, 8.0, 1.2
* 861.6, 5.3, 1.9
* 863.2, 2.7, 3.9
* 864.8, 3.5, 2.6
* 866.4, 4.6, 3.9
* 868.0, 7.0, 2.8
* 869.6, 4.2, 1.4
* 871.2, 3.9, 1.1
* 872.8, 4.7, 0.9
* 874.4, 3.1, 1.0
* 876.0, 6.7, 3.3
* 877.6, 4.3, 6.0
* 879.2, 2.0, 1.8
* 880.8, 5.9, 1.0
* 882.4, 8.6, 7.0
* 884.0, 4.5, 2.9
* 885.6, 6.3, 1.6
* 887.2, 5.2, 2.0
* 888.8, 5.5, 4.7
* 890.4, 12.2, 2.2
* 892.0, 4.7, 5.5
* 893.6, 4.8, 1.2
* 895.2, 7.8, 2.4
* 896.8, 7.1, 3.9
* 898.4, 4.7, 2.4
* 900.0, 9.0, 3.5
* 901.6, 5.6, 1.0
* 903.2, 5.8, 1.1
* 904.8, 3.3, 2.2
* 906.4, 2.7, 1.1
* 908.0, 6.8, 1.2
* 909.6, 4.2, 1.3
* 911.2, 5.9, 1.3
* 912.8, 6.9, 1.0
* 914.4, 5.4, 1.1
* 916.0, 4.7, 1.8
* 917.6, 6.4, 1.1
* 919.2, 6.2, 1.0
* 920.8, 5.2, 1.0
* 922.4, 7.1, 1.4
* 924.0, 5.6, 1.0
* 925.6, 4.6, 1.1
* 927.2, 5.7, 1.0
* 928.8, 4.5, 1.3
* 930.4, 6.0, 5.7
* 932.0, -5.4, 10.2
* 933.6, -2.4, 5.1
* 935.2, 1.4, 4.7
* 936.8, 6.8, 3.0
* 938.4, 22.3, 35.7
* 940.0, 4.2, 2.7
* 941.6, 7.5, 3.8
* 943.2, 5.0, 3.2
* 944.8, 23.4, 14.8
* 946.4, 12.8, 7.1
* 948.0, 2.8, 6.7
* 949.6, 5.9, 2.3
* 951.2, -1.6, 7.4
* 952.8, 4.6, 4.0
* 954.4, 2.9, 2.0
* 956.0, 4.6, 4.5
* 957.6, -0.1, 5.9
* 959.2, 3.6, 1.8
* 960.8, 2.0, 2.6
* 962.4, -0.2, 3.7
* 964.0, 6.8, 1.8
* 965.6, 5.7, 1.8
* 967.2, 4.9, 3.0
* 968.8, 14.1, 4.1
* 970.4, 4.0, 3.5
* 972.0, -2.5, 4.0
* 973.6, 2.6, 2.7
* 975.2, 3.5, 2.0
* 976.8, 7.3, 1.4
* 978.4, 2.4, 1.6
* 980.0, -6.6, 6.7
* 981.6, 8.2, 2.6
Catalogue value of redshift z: 1.22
